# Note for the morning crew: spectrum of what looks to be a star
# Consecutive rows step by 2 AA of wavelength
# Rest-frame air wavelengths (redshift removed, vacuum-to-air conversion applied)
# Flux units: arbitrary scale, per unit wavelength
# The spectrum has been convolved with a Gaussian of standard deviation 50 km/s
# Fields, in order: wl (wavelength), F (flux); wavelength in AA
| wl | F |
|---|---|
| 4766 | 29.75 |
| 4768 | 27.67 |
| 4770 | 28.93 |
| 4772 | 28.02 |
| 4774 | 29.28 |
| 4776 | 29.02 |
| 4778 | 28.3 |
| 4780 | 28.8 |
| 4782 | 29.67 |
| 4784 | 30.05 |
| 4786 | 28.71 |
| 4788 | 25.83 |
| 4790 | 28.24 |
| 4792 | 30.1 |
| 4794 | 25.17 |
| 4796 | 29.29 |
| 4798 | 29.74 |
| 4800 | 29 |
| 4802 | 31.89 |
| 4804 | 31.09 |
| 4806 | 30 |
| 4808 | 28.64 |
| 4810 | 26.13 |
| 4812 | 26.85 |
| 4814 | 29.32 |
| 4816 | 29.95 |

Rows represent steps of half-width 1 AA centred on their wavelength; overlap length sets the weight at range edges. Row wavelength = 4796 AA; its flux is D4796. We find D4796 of 29.29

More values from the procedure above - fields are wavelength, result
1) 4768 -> 27.67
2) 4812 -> 26.85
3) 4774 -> 29.28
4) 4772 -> 28.02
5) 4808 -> 28.64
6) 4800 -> 29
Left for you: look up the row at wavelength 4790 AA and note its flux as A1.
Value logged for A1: 28.24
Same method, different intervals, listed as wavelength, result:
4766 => 29.75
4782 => 29.67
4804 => 31.09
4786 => 28.71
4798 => 29.74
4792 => 30.1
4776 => 29.02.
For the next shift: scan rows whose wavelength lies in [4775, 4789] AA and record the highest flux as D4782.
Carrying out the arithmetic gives 30.05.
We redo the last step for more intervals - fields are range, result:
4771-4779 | 29.28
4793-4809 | 31.89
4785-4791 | 28.71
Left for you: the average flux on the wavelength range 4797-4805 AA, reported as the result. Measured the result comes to 30.4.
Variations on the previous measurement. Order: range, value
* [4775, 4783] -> 28.9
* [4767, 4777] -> 28.6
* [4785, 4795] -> 27.6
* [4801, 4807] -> 31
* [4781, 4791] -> 28.5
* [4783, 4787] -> 29.4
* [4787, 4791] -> 27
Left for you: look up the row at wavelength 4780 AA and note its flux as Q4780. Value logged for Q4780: 28.8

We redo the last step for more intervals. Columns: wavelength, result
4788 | 25.83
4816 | 29.95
